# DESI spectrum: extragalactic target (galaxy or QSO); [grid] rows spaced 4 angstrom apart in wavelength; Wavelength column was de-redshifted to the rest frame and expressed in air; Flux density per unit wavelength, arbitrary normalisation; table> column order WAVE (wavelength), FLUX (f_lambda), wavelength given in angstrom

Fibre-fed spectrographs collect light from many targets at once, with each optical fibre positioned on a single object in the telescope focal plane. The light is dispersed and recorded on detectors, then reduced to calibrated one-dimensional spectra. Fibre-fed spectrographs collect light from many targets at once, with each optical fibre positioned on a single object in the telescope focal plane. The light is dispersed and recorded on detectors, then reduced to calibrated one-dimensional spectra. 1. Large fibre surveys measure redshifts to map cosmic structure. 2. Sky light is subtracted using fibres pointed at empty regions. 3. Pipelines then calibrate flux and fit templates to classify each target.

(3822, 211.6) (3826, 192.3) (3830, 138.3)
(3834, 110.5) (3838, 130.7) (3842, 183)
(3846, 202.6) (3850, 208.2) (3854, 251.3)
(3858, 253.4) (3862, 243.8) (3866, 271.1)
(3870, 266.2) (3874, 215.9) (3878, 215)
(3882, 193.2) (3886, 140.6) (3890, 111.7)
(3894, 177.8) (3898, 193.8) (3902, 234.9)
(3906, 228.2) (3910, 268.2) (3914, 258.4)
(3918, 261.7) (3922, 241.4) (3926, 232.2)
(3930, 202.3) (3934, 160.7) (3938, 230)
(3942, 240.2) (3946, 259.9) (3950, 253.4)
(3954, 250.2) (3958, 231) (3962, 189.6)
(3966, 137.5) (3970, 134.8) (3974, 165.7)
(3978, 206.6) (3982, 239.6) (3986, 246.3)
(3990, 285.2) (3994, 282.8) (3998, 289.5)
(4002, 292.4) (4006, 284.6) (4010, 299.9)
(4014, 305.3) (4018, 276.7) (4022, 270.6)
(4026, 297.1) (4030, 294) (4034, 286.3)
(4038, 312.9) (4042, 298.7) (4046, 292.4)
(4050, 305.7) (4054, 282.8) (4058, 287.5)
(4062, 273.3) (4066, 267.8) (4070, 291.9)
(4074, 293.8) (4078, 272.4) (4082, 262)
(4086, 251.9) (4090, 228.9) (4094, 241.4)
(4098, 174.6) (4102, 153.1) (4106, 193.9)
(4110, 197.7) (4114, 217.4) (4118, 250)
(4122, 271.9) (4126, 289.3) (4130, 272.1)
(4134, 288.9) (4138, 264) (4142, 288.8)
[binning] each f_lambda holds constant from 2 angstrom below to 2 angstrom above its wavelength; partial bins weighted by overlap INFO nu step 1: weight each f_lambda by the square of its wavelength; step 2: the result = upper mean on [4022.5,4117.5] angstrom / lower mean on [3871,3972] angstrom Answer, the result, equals 1.3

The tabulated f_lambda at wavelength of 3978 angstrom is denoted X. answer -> 206.6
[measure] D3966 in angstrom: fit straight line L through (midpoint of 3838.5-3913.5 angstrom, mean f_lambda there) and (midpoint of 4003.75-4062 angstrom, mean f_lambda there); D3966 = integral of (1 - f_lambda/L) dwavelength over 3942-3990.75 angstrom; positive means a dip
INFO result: 8.0 angstrom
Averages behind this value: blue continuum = 214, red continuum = 292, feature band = 216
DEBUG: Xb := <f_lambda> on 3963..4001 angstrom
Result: 222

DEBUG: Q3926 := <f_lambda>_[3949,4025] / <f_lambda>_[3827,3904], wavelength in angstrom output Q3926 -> 1.24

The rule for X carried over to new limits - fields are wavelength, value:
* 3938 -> 230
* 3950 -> 253.4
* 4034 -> 286.3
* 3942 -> 240.2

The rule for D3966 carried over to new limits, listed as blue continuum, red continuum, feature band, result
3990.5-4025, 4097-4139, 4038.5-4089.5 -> -3.94 angstrom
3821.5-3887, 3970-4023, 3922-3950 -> 1.30 angstrom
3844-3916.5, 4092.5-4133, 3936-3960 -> -2.46 angstrom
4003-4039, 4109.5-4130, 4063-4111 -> 5.08 angstrom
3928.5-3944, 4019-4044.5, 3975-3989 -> 1.07 angstrom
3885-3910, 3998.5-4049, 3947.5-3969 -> 2.56 angstrom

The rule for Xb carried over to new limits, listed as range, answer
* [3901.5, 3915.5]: 248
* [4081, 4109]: 213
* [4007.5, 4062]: 292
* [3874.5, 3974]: 209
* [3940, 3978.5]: 207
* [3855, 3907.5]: 212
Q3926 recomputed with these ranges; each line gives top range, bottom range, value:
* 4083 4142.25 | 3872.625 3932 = 1.12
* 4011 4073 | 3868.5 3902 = 1.52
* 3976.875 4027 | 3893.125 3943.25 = 1.22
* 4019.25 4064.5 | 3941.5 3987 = 1.38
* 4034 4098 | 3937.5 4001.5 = 1.20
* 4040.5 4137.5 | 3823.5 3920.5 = 1.24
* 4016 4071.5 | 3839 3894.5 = 1.38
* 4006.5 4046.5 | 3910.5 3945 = 1.27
